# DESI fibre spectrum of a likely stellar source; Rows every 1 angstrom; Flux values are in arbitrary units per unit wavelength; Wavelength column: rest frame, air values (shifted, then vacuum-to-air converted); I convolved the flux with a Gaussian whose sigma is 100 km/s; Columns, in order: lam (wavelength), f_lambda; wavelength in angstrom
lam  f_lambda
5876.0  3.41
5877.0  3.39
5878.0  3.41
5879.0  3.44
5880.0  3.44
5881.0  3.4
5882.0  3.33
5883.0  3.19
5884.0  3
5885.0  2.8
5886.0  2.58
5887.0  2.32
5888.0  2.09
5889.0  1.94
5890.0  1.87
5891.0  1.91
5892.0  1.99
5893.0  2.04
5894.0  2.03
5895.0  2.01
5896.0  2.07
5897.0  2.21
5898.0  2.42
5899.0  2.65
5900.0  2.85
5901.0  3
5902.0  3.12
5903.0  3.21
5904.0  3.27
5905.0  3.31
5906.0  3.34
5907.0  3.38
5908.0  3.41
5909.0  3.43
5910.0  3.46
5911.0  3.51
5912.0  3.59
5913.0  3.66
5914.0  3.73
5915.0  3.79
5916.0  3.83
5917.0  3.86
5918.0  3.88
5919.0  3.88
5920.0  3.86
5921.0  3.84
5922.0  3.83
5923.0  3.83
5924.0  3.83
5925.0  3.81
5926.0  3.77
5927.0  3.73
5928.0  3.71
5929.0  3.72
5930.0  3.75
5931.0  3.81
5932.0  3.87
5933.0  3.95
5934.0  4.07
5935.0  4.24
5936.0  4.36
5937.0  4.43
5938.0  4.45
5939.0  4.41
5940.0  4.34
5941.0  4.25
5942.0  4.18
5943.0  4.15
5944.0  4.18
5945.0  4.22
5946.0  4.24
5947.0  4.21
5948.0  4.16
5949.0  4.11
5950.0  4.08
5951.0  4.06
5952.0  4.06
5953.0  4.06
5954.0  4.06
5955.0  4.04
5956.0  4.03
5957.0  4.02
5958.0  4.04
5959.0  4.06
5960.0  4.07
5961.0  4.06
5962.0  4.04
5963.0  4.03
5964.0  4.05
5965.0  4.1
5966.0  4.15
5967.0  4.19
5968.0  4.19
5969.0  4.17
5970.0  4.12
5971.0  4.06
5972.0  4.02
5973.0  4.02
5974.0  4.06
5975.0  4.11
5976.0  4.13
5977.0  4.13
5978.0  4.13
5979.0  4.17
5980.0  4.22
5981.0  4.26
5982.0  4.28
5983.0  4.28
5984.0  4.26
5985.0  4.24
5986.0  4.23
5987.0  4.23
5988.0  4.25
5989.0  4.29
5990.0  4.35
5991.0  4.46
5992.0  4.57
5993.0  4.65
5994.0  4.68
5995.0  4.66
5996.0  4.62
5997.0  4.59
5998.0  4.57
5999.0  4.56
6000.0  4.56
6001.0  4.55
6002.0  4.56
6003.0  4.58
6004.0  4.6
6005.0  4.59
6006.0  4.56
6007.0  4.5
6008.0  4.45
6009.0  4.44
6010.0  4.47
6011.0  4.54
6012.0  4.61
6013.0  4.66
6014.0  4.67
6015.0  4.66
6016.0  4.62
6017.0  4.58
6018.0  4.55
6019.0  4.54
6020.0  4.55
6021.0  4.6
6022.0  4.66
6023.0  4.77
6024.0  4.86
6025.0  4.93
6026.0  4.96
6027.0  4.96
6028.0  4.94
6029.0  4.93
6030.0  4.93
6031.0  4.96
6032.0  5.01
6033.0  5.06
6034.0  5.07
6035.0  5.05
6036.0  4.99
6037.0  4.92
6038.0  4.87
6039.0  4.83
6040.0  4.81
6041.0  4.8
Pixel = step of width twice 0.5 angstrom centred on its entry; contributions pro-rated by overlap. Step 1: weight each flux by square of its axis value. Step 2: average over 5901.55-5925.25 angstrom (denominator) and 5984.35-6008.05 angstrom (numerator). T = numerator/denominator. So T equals 1.28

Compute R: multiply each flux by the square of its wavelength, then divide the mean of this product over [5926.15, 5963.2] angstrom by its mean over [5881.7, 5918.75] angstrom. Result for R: 1.4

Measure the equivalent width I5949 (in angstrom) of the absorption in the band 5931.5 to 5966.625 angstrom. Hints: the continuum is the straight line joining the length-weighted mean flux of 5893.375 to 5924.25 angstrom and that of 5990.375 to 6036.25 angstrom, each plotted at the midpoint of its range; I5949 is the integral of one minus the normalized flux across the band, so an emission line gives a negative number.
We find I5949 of -2.9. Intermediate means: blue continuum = 3.28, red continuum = 4.69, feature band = 4.14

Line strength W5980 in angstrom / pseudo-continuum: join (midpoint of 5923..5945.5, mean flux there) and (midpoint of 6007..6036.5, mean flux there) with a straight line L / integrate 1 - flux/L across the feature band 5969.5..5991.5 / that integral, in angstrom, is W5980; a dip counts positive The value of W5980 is 1.1 angstrom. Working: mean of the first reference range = 4.05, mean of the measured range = 4.2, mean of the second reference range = 4.75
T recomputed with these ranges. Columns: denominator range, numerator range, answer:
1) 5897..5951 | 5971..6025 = 1.21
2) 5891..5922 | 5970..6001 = 1.41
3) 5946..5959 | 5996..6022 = 1.14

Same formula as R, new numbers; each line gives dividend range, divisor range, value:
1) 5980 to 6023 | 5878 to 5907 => 1.73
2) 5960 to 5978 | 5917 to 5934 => 1.09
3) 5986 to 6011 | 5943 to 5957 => 1.11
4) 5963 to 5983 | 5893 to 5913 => 1.43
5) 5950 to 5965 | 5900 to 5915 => 1.22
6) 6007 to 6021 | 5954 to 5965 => 1.15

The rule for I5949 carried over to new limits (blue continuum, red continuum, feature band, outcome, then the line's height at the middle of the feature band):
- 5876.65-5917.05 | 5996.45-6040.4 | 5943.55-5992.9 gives -2.2 angstrom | 3.99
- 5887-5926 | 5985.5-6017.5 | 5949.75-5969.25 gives -0.9 angstrom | 3.9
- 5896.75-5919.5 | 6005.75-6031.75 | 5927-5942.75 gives -1.8 angstrom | 3.68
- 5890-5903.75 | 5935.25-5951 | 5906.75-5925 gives -3.1 angstrom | 3.17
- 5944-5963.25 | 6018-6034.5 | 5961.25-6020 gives 1.4 angstrom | 4.48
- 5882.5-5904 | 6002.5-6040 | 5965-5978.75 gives -0.9 angstrom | 3.86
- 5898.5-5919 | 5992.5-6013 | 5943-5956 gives -0.7 angstrom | 3.92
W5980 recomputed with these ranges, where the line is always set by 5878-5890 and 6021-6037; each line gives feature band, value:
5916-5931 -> -1.7 angstrom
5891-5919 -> 0.9 angstrom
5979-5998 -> -0.2 angstrom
